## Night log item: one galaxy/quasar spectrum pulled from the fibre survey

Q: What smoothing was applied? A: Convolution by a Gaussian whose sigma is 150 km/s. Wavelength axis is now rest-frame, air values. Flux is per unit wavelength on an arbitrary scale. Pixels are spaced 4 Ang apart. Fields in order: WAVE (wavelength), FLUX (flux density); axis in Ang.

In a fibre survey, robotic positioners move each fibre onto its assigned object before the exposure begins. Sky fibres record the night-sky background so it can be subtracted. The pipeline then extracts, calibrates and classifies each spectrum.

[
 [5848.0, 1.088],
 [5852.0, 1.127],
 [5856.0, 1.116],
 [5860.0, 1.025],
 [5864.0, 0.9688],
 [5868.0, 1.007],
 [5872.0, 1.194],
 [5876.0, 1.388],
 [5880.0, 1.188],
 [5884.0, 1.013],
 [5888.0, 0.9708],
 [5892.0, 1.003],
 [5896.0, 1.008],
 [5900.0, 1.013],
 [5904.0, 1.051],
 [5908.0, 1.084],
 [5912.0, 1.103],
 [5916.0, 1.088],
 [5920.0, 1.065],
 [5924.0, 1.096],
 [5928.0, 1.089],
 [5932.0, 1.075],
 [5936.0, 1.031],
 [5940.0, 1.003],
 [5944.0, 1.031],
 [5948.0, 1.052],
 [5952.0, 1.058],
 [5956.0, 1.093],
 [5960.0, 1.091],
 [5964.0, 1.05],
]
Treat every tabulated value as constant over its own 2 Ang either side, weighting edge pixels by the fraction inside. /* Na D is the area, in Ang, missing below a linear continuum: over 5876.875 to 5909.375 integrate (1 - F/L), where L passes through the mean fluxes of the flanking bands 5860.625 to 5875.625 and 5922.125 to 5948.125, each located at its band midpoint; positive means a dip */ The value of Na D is 0.72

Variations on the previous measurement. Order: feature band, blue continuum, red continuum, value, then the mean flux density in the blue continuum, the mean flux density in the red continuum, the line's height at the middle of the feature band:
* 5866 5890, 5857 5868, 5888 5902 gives -2.9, 1.01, 1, 1.01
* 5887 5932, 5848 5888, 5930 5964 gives 1.0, 1.11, 1.05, 1.08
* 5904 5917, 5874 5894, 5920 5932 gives 0.1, 1.11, 1.08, 1.1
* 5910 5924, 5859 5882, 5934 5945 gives -0.4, 1.13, 1.02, 1.06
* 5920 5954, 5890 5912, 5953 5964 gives 0.3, 1.04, 1.08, 1.07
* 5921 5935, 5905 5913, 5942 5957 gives -0.1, 1.09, 1.06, 1.07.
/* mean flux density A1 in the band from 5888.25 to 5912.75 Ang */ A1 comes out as 1.04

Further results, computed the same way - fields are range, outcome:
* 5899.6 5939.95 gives 1.07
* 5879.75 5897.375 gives 1.02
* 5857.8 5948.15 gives 1.07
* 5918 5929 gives 1.08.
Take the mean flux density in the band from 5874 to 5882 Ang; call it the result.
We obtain 1.29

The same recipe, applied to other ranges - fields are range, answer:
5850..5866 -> 1.06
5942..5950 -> 1.04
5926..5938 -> 1.06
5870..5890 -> 1.15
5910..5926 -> 1.09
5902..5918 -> 1.08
